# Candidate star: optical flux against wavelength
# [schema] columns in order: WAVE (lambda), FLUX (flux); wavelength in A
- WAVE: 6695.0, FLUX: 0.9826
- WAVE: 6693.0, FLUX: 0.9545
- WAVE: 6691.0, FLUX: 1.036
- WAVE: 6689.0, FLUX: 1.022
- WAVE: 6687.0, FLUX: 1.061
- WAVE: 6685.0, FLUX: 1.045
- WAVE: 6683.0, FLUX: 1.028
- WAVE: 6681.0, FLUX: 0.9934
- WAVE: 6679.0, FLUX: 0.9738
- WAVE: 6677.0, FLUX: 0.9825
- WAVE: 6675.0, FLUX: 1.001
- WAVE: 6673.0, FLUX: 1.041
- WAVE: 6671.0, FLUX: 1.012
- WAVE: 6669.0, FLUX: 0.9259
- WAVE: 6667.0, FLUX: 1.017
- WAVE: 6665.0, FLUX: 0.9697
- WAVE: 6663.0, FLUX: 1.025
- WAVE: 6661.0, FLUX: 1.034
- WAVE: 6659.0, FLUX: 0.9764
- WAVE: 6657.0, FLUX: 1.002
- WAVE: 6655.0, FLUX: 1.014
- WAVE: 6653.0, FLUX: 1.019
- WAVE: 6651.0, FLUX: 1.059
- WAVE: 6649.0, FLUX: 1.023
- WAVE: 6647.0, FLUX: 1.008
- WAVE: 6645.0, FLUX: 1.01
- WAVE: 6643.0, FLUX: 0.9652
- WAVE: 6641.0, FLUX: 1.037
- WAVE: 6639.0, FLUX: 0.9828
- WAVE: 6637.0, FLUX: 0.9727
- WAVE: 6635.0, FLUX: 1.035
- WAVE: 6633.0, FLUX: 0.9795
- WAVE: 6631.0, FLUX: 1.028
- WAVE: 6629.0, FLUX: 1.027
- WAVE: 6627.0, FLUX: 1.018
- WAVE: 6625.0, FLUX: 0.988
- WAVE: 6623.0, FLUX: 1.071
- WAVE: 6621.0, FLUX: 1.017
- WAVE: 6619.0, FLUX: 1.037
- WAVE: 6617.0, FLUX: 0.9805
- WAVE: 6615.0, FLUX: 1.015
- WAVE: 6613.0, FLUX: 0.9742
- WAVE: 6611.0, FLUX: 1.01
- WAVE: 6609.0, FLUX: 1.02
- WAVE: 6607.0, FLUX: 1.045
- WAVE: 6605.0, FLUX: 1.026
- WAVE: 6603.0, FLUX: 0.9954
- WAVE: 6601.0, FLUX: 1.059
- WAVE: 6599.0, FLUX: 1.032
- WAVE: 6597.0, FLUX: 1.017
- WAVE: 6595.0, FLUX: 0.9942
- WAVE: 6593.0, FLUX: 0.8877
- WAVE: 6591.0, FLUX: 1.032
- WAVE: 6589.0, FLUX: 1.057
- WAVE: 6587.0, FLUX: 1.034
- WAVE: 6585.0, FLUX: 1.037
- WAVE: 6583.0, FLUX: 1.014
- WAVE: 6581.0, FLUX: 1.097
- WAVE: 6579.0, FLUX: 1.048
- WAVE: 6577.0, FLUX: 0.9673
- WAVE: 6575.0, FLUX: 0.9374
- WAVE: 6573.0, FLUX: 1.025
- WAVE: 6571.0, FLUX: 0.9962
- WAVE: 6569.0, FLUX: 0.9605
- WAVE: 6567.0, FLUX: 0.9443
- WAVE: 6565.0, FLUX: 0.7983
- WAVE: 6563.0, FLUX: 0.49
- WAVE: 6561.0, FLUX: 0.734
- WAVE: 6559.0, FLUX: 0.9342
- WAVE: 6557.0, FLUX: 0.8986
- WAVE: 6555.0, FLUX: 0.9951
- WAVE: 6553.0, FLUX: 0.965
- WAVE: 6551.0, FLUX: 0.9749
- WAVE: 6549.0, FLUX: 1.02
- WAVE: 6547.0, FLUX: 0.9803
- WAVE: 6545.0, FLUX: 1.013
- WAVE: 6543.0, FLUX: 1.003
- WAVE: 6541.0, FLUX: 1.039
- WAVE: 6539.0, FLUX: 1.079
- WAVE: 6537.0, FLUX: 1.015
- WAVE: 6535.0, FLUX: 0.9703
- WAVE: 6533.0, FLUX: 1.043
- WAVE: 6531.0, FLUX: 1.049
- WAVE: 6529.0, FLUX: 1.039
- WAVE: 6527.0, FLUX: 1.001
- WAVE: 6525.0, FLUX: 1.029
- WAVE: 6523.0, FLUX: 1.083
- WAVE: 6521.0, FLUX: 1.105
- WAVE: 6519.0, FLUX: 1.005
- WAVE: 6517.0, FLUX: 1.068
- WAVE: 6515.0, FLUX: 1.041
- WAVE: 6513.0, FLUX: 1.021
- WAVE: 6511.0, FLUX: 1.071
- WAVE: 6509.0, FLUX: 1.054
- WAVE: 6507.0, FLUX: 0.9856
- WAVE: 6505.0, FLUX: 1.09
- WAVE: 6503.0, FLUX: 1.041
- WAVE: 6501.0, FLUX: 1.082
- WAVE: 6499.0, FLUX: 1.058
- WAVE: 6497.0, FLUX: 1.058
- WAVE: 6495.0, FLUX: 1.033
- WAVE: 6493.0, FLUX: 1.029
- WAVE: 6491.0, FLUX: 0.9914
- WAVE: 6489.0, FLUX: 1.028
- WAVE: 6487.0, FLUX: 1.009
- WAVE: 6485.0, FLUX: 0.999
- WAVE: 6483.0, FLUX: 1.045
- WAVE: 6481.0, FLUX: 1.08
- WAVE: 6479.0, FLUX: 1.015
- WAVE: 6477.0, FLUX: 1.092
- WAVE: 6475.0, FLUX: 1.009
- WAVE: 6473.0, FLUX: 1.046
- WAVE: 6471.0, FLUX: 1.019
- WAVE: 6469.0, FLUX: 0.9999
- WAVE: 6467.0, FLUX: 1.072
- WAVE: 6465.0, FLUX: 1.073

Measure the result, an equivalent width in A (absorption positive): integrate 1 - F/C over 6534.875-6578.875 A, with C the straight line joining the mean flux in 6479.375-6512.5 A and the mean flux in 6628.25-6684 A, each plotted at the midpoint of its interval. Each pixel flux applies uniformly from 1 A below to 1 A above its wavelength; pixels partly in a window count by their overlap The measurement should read 3.5 A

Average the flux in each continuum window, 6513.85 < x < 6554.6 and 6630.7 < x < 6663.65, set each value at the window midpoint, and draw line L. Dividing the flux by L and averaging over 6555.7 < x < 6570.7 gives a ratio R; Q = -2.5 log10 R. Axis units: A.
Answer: 0.22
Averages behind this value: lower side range 1.03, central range 0.834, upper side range 1.01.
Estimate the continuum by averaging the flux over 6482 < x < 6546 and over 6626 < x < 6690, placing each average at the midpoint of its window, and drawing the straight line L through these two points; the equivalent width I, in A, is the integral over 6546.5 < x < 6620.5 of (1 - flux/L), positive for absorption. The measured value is 3.5 A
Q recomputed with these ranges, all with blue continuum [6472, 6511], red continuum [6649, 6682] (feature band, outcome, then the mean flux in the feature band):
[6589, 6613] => 0.01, 1.01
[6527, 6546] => 0.00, 1.03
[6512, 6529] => -0.01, 1.04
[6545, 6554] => 0.04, 0.988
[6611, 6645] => 0.00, 1.01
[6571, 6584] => 0.01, 1.01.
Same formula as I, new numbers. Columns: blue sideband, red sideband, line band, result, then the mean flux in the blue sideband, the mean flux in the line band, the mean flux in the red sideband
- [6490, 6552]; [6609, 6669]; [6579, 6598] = 0.0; 1.03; 1.02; 1.01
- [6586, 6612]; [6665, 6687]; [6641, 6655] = -0.1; 1.02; 1.02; 1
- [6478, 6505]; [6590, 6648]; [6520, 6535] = -0.2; 1.04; 1.04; 1.01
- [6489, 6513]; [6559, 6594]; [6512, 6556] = -1.1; 1.04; 1.02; 0.944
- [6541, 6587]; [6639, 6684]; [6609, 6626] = -0.5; 0.951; 1.01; 1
